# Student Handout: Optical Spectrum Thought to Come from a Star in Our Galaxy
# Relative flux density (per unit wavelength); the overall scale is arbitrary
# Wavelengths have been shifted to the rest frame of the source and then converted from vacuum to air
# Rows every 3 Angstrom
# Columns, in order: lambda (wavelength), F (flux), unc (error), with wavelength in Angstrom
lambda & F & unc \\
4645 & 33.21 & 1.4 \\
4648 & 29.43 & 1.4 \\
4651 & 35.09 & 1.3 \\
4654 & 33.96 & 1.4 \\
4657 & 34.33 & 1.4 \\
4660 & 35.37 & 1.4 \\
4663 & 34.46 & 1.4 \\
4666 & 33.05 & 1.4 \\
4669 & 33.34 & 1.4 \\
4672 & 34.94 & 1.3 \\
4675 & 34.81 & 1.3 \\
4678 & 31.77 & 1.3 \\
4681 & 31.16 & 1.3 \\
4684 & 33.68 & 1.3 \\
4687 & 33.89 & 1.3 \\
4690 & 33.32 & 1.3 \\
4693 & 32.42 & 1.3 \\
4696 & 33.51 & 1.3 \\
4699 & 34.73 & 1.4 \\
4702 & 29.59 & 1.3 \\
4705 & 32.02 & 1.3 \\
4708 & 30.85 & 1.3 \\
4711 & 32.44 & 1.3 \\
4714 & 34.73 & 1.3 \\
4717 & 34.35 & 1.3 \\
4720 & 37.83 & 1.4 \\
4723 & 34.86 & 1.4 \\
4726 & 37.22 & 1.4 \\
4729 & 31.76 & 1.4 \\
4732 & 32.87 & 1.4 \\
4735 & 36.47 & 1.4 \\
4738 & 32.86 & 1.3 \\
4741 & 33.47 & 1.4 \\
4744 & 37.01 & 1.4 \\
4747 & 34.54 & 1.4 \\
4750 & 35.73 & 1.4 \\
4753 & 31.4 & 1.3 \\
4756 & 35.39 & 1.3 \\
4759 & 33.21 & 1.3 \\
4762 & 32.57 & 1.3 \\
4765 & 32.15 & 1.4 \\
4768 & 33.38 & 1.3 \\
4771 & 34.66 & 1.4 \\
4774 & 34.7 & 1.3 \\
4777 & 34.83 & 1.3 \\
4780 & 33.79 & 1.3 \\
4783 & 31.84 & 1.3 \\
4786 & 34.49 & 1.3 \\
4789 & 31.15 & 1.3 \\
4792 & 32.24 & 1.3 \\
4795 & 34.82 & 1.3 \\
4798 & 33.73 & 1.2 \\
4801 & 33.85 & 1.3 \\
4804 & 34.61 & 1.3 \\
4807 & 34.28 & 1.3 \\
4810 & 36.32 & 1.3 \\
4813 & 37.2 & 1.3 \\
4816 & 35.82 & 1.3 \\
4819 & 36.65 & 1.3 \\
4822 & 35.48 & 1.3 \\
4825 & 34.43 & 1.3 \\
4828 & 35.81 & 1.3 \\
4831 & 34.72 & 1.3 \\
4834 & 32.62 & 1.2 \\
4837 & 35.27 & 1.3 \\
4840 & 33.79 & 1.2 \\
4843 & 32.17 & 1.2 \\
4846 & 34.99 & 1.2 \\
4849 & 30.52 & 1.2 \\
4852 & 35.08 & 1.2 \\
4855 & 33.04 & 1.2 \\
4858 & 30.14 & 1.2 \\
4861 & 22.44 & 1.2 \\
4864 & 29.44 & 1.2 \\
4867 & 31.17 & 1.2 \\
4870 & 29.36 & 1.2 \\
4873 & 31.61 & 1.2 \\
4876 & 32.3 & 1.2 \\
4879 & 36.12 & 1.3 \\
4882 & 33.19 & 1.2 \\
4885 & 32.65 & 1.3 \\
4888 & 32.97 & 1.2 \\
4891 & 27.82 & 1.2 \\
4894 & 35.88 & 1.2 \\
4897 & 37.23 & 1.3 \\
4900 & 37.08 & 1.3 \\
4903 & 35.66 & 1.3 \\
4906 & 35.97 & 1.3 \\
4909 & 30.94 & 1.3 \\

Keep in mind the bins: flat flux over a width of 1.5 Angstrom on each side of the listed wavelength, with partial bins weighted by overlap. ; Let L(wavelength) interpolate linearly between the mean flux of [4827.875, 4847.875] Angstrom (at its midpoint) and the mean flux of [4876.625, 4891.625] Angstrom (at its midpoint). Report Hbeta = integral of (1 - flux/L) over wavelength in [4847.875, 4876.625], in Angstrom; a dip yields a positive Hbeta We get 2.5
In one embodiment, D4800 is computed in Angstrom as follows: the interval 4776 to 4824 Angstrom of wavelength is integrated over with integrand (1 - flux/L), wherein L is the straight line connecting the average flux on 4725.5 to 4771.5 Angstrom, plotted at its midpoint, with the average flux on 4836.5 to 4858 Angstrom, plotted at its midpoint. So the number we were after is -1.23 Angstrom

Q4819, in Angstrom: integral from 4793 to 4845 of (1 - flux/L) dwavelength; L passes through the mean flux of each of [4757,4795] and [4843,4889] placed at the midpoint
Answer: -3.6 Angstrom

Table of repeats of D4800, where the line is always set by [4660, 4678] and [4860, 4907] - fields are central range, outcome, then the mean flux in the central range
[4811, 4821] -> -1.0 Angstrom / 36.5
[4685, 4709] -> 0.9 Angstrom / 32.6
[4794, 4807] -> -0.4 Angstrom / 34.2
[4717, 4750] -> -1.3 Angstrom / 34.9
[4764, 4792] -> -0.1 Angstrom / 33.4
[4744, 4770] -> -0.2 Angstrom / 33.8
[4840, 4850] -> 0.0 Angstrom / 32.8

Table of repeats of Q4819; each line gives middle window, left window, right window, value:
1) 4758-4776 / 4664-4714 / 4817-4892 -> -0.40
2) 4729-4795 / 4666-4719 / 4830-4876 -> -2.49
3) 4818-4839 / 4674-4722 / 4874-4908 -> -0.67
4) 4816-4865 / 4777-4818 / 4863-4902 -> 0.78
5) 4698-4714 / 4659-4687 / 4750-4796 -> 0.69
